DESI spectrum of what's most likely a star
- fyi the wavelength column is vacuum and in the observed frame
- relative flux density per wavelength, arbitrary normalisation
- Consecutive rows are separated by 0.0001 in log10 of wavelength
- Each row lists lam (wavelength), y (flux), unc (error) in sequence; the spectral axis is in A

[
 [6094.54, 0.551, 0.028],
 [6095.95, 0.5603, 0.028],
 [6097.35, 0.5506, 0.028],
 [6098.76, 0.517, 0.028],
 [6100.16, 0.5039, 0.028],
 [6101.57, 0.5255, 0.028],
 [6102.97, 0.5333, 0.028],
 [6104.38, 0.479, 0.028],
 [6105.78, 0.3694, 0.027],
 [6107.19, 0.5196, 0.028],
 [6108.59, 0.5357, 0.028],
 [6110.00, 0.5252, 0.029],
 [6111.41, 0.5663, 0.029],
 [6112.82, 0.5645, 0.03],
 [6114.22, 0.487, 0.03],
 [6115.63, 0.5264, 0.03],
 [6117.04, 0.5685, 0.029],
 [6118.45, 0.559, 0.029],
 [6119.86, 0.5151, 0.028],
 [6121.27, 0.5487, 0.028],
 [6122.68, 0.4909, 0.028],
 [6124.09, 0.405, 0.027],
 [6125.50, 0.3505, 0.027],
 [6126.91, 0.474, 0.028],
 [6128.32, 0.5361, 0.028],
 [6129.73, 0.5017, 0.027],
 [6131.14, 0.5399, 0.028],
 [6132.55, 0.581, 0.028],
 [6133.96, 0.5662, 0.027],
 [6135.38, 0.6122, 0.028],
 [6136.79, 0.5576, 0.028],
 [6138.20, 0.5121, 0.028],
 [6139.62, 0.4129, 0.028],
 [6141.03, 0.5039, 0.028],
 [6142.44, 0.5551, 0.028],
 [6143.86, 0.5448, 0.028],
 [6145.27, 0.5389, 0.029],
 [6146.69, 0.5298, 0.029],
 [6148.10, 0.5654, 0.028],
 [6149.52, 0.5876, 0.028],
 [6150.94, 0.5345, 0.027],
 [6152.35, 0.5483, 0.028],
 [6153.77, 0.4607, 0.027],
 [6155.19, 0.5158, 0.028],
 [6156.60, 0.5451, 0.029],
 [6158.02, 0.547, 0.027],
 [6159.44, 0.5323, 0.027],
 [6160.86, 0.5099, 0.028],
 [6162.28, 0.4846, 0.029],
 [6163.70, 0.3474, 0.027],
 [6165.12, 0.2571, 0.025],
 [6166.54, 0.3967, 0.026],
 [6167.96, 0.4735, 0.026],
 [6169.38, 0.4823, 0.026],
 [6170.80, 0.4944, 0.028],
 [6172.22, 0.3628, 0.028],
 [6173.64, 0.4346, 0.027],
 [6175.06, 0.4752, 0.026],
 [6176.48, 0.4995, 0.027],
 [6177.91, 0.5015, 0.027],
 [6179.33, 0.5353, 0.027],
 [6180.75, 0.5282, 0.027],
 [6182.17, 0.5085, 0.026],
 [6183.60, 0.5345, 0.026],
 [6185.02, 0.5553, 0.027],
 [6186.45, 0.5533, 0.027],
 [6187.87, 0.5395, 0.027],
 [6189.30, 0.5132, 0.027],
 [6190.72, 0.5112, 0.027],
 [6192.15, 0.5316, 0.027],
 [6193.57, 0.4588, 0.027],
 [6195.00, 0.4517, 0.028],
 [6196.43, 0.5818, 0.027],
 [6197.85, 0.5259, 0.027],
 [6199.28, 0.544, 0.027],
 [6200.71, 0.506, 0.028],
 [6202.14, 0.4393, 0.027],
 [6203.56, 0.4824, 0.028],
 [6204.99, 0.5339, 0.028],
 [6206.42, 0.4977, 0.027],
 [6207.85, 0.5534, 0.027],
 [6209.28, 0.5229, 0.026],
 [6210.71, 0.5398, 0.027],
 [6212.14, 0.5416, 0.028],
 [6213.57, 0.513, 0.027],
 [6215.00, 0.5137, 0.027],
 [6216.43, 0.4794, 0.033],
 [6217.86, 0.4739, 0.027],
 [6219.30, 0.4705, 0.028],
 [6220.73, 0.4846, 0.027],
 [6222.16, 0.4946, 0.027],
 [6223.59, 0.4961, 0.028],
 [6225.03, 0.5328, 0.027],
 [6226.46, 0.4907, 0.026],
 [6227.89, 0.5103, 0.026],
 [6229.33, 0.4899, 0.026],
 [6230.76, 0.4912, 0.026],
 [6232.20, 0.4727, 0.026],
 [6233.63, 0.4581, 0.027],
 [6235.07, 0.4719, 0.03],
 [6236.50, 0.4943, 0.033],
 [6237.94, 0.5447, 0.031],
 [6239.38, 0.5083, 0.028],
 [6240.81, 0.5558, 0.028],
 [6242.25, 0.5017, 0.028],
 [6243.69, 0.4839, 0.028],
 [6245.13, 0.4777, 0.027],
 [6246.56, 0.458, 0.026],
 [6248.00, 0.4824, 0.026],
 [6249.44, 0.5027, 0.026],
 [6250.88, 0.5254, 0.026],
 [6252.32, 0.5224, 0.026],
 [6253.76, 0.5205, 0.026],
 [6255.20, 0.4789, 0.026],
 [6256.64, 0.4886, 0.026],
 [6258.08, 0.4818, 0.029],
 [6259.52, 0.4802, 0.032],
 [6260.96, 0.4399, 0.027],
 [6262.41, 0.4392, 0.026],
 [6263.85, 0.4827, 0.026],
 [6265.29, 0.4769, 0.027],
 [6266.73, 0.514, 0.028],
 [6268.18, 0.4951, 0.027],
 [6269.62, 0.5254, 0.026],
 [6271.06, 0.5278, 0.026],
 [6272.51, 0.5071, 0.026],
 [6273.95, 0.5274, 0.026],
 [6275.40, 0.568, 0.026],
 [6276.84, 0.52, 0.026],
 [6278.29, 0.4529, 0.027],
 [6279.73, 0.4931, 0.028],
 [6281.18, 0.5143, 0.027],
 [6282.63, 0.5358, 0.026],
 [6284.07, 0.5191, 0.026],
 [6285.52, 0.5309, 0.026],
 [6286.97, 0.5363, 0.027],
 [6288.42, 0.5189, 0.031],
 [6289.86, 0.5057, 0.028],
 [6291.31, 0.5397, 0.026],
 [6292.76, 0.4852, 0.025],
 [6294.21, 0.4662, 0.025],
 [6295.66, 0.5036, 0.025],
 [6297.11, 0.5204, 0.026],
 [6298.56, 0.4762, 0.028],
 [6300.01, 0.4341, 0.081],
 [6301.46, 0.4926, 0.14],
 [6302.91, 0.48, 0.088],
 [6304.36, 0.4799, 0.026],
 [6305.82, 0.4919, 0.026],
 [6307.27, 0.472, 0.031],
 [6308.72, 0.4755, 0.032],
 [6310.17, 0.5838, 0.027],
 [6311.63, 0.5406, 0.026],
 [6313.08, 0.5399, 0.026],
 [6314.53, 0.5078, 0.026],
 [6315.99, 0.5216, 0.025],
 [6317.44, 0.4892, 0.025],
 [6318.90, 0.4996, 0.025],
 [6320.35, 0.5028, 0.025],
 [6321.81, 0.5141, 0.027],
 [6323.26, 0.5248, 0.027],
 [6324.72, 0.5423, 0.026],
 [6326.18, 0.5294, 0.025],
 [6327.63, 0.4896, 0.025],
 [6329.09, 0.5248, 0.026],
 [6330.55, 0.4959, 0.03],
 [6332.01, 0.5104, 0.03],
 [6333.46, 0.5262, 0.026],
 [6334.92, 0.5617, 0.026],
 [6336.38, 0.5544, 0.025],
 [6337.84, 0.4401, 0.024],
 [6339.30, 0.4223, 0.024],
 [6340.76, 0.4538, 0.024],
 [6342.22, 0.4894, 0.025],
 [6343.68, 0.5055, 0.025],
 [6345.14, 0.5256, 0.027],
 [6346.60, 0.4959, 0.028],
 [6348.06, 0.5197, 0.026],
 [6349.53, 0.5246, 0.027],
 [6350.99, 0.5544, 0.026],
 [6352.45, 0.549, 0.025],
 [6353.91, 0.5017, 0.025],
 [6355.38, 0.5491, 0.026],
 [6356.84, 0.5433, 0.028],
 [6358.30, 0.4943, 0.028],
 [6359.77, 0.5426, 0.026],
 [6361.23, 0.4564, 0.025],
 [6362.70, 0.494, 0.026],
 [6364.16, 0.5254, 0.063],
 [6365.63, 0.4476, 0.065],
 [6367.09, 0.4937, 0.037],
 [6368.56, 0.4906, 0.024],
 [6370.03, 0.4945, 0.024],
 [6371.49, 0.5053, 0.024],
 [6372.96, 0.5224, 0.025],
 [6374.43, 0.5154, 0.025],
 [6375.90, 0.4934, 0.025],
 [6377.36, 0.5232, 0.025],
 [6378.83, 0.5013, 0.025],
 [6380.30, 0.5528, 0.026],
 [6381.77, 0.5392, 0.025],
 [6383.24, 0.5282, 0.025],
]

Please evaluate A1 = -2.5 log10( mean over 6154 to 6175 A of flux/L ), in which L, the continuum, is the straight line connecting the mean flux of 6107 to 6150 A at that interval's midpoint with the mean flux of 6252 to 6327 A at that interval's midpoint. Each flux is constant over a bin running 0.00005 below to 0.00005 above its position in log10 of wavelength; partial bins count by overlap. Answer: 0.14 mag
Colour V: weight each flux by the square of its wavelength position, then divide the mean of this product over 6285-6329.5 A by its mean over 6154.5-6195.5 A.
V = 1.1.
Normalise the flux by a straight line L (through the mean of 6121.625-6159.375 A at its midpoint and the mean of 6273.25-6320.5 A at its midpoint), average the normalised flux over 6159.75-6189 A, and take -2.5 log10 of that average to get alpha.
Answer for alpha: 0.09 mag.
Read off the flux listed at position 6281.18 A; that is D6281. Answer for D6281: 0.5143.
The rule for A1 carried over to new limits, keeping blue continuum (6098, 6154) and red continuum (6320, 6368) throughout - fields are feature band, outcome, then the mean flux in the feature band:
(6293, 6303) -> 0.06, 0.482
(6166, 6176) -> 0.16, 0.448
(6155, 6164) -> 0.03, 0.503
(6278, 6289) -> -0.01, 0.515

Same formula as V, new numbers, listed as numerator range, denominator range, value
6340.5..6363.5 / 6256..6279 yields 1.07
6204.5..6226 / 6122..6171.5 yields 1.04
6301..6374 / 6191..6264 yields 1.06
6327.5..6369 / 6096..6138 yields 1.05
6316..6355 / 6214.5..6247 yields 1.07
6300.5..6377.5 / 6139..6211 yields 1.07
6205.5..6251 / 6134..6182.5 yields 1.03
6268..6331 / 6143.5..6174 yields 1.10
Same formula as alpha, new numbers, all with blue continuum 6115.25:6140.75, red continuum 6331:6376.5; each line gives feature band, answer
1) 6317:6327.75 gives -0.01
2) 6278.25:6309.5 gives 0.02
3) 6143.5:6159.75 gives -0.05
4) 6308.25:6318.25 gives -0.03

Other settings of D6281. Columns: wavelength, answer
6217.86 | 0.4739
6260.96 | 0.4399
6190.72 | 0.5112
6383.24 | 0.5282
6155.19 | 0.5158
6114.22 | 0.487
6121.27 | 0.5487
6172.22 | 0.3628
